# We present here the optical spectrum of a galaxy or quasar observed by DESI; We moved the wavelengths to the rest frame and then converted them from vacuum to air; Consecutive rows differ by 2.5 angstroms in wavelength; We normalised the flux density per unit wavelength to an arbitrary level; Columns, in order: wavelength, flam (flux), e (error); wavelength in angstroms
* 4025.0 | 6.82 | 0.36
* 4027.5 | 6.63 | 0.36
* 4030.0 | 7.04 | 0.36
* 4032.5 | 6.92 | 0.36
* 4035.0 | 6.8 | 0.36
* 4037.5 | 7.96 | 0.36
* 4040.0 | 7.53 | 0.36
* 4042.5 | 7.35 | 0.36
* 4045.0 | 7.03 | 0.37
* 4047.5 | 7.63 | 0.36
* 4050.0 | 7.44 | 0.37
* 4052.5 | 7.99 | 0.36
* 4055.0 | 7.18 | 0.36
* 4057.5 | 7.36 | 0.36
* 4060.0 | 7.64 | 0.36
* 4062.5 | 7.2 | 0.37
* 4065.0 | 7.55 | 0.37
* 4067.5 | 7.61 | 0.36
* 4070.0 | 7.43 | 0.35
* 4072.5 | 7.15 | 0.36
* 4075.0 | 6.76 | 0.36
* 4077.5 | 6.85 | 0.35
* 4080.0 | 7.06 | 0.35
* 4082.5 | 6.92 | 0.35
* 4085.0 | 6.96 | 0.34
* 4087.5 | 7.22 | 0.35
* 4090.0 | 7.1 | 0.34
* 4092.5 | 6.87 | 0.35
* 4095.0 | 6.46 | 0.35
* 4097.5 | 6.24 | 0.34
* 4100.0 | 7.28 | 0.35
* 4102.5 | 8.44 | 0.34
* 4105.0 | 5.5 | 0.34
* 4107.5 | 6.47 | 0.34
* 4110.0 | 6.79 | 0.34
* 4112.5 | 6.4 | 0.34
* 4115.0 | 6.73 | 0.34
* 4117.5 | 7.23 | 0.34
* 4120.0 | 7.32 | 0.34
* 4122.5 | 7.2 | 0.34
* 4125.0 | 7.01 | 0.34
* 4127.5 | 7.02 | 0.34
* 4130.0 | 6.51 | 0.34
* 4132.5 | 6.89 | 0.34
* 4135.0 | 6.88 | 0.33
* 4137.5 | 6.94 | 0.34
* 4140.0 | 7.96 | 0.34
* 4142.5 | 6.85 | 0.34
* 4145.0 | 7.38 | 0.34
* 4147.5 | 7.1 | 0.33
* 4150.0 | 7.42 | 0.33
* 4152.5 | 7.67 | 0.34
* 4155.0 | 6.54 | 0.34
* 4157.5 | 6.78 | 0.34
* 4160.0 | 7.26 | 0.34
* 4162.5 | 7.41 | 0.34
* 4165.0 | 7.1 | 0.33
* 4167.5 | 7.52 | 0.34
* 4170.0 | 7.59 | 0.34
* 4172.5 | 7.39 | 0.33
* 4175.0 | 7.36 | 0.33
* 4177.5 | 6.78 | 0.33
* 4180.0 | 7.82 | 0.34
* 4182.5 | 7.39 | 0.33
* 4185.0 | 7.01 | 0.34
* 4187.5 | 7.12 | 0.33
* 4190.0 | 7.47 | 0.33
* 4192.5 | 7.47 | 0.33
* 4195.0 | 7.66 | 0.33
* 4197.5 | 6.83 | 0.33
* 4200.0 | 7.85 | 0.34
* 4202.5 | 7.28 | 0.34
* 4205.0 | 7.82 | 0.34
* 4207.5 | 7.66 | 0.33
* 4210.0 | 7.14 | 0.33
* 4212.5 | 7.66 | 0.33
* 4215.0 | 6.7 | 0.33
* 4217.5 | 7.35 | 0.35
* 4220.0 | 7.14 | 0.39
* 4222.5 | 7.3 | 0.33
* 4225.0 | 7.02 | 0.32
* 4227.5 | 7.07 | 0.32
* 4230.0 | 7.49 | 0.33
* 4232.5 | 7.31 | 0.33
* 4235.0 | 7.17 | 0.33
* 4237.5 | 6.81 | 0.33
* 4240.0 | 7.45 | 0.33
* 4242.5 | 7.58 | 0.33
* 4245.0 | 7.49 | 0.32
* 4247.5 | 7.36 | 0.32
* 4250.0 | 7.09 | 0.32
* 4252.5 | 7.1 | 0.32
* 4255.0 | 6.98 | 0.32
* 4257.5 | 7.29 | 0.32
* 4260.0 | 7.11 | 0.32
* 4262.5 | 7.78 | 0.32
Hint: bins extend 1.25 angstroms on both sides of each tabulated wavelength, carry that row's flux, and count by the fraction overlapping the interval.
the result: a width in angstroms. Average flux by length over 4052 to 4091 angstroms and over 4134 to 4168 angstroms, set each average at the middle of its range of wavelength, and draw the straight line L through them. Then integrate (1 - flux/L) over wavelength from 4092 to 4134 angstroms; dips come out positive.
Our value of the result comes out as 2.2 angstroms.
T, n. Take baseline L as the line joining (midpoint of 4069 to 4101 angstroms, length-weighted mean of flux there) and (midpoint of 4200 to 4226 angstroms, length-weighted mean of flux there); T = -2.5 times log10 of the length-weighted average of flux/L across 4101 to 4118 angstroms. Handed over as 0.04 mag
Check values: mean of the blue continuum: 6.94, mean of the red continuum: 7.34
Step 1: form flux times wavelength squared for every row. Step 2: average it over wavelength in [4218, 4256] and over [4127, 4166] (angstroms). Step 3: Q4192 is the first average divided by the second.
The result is 1.06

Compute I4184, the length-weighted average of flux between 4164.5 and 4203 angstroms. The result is 7.36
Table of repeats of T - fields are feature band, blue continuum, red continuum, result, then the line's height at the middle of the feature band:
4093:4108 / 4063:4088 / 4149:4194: 0.07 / 7.19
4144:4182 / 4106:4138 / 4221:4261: -0.04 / 6.99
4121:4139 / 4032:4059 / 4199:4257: 0.06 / 7.35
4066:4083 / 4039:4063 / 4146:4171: 0.04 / 7.4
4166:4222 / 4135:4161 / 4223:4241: -0.03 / 7.18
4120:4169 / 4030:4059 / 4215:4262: 0.02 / 7.29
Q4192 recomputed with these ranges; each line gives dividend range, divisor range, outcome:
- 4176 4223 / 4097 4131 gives 1.11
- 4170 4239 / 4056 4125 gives 1.10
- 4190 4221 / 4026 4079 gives 1.09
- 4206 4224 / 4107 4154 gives 1.08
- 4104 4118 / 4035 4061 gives 0.90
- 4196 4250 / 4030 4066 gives 1.08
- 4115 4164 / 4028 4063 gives 1.01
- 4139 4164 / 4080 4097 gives 1.08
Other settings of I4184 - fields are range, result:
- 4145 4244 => 7.3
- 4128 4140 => 6.94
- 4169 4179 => 7.29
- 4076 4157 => 6.97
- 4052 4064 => 7.44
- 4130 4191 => 7.22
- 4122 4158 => 7.08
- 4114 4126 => 7.11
